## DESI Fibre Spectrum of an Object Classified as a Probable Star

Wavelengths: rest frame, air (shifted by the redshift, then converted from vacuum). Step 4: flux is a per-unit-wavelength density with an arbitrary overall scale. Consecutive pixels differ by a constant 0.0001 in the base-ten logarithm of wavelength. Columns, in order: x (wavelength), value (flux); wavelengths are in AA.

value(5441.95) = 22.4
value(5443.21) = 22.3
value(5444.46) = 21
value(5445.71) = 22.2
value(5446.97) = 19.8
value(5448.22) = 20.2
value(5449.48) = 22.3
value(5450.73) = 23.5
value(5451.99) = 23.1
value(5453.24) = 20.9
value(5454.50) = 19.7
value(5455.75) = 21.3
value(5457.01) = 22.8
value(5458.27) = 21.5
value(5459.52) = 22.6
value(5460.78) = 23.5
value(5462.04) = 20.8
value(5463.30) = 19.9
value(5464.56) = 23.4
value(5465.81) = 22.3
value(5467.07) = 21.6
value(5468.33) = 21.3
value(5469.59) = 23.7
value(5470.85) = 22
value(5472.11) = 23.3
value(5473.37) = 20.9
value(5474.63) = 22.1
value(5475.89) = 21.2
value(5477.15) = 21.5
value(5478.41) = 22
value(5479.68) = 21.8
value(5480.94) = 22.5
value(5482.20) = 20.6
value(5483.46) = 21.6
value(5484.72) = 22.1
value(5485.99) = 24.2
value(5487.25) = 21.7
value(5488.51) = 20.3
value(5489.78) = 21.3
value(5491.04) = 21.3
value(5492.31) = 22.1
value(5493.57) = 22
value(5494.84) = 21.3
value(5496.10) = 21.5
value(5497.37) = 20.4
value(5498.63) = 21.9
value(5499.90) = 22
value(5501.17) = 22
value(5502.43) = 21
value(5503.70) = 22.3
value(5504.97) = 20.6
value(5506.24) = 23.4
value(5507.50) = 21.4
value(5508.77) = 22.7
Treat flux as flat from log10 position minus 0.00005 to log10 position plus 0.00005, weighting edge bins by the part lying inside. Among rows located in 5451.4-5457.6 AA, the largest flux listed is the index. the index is 23.1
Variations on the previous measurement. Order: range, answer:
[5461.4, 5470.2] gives 23.7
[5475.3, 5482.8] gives 22.5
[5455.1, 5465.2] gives 23.5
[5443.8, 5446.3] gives 22.2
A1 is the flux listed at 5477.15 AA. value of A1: 21.5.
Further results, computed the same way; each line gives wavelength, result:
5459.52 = 22.6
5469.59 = 23.7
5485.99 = 24.2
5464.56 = 23.4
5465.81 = 22.3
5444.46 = 21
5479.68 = 21.8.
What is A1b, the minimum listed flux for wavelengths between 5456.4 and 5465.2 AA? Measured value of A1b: 19.9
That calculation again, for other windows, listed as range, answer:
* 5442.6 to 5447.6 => 19.8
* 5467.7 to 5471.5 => 21.3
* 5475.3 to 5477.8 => 21.2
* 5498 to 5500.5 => 21.9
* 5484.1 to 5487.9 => 21.7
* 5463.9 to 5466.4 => 22.3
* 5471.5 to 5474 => 20.9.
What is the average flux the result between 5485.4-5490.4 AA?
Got 21.9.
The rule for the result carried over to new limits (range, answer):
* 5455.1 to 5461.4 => 22.3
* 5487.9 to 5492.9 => 21.2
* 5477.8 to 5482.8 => 21.7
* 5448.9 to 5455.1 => 21.9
